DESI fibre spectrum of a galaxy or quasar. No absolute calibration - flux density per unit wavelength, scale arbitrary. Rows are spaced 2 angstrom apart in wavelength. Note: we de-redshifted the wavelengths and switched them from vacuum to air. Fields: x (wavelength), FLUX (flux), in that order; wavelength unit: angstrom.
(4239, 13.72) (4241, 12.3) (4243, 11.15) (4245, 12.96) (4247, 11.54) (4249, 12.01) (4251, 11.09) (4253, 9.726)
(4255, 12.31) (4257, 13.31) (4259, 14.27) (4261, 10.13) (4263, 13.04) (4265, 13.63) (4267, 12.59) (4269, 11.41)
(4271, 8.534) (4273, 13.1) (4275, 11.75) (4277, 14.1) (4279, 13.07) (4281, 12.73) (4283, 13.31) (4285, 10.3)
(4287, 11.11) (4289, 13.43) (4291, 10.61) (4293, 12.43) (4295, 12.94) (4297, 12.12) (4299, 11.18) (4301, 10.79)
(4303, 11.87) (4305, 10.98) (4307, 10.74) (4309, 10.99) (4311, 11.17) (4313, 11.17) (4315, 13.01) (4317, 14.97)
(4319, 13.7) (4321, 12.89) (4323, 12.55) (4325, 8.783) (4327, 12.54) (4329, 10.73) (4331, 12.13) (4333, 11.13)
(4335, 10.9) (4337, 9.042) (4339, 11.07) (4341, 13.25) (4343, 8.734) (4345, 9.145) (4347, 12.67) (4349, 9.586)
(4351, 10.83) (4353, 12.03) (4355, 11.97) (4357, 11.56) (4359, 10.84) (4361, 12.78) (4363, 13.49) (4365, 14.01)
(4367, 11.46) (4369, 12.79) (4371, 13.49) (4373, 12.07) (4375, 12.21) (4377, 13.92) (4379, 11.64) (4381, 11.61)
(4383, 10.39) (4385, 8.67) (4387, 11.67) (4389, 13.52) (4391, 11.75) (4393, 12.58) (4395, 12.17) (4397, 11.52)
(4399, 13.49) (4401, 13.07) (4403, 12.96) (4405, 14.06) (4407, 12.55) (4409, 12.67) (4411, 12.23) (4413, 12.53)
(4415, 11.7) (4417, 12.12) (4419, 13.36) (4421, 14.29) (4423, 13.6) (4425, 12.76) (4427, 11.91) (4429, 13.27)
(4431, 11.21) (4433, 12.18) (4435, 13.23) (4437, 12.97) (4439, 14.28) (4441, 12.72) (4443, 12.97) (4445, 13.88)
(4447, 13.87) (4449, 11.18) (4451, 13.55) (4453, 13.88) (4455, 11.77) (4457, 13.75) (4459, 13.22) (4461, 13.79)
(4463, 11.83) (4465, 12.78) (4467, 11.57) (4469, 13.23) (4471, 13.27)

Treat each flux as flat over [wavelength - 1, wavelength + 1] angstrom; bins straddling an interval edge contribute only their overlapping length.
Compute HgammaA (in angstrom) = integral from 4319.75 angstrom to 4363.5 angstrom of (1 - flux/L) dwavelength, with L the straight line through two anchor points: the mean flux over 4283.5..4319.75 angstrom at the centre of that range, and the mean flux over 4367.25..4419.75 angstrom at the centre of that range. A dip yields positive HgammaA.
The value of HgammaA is 2.81 angstrom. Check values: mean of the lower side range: 11.9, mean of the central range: 11.3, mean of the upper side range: 12.3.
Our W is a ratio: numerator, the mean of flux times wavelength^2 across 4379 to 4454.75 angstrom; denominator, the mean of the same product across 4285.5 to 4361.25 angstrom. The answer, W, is 1.1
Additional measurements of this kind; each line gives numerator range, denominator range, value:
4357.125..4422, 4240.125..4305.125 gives 1.09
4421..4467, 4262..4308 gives 1.16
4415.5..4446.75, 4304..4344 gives 1.18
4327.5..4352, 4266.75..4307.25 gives 0.93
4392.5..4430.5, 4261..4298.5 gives 1.11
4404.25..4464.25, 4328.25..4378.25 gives 1.15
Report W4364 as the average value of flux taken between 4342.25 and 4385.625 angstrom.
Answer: 11.7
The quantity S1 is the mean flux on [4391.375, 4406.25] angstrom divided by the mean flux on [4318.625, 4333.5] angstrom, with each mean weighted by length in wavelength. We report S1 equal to 1.09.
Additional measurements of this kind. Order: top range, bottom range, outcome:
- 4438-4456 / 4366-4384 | 1.08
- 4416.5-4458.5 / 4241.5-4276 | 1.09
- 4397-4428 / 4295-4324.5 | 1.07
